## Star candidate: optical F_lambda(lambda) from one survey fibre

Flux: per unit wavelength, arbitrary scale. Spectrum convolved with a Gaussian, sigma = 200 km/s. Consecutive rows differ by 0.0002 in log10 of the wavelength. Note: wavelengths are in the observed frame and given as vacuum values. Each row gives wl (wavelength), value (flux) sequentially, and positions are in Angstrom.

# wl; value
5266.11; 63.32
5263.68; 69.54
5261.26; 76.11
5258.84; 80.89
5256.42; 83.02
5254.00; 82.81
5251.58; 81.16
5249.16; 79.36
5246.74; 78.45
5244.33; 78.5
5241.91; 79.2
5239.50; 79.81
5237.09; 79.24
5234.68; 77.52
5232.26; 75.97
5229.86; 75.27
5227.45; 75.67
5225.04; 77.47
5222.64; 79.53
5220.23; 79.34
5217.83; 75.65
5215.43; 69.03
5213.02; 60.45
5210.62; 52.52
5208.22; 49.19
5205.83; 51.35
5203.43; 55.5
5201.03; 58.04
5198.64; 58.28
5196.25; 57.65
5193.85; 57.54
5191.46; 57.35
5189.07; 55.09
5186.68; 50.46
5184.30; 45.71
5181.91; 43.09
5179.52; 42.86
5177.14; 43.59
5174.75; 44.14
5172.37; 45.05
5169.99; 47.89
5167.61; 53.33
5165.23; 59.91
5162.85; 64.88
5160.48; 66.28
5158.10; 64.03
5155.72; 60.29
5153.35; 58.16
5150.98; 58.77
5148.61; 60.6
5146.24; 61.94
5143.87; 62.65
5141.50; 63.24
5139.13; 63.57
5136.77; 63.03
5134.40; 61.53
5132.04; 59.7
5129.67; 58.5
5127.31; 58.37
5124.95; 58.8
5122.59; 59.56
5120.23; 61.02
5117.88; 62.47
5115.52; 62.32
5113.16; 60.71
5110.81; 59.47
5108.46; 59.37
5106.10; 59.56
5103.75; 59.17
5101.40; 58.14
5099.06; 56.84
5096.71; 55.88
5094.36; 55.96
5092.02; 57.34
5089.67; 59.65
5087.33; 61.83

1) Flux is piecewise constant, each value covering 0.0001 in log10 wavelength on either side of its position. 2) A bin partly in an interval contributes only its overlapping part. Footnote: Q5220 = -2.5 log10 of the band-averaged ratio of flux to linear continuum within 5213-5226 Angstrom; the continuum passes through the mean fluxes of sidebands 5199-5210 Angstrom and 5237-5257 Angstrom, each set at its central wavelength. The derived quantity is -0.18 mag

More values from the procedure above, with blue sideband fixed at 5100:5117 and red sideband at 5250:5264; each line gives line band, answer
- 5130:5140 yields 0.030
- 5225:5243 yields -0.014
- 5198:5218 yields 0.250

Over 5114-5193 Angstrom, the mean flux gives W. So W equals 56.9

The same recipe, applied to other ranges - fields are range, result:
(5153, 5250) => 62.5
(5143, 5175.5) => 57.8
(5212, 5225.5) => 73.5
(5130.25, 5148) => 62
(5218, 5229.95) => 77.5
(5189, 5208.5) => 55.9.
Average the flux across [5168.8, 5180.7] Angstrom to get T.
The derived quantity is 44.7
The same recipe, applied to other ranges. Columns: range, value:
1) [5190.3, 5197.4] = 57.5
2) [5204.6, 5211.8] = 51.1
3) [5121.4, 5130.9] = 58.8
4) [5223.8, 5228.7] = 76.6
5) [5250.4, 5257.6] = 82.3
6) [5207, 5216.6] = 57.7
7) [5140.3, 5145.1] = 62.9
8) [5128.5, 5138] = 60.7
